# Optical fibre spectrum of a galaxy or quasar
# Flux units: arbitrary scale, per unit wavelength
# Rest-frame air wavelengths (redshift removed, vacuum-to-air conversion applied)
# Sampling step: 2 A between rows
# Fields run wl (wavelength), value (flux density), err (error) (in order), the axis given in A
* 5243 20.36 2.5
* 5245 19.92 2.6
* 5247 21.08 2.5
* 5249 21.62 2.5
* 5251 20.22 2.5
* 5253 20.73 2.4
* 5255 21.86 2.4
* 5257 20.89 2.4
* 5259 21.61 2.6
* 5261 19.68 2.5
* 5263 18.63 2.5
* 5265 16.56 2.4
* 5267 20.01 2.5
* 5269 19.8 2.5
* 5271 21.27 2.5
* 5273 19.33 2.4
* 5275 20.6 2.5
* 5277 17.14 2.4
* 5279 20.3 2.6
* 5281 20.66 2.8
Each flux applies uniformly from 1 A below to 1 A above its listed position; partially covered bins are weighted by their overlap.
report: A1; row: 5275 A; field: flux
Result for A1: 20.6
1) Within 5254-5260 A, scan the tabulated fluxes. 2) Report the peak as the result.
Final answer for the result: 21.86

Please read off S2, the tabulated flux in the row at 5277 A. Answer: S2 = 17.14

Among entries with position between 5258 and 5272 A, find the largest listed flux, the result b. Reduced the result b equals 21.61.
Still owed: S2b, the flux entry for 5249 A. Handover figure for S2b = 21.62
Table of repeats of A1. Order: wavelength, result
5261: 19.68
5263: 18.63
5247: 21.08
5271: 21.27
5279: 20.3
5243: 20.36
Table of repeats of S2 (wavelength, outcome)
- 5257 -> 20.89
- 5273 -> 19.33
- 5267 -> 20.01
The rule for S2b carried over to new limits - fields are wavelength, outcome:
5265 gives 16.56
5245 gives 19.92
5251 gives 20.22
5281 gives 20.66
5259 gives 21.61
